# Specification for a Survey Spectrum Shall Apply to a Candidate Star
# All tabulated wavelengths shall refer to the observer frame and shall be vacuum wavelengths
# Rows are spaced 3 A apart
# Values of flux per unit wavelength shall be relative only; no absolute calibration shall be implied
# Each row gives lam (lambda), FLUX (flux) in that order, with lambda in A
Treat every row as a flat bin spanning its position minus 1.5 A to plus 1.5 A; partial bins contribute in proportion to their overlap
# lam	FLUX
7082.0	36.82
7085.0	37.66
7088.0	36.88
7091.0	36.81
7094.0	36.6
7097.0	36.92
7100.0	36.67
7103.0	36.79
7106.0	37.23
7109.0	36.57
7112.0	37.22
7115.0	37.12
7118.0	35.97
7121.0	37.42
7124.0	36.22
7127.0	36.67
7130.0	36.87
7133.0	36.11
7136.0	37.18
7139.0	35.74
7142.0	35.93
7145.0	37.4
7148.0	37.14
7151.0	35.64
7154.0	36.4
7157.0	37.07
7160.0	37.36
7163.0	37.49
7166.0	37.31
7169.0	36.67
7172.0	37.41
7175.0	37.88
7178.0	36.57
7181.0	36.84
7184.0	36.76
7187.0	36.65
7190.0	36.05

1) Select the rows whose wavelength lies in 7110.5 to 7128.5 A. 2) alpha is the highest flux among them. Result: 37.42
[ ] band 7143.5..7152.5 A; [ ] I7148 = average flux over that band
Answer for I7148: 36.7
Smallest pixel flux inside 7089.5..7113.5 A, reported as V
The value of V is 36.57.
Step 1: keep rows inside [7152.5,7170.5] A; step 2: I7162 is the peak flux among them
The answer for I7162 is 37.49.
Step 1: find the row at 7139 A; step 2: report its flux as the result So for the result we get 35.74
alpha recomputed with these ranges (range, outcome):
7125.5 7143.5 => 37.18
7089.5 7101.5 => 36.92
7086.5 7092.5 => 36.88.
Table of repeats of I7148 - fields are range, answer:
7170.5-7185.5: 37.1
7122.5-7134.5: 36.5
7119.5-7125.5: 36.8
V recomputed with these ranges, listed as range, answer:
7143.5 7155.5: 35.64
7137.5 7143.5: 35.74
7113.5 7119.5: 35.97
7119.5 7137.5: 36.11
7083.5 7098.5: 36.6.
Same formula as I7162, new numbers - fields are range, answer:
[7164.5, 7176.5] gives 37.88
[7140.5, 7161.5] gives 37.4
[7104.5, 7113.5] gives 37.23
